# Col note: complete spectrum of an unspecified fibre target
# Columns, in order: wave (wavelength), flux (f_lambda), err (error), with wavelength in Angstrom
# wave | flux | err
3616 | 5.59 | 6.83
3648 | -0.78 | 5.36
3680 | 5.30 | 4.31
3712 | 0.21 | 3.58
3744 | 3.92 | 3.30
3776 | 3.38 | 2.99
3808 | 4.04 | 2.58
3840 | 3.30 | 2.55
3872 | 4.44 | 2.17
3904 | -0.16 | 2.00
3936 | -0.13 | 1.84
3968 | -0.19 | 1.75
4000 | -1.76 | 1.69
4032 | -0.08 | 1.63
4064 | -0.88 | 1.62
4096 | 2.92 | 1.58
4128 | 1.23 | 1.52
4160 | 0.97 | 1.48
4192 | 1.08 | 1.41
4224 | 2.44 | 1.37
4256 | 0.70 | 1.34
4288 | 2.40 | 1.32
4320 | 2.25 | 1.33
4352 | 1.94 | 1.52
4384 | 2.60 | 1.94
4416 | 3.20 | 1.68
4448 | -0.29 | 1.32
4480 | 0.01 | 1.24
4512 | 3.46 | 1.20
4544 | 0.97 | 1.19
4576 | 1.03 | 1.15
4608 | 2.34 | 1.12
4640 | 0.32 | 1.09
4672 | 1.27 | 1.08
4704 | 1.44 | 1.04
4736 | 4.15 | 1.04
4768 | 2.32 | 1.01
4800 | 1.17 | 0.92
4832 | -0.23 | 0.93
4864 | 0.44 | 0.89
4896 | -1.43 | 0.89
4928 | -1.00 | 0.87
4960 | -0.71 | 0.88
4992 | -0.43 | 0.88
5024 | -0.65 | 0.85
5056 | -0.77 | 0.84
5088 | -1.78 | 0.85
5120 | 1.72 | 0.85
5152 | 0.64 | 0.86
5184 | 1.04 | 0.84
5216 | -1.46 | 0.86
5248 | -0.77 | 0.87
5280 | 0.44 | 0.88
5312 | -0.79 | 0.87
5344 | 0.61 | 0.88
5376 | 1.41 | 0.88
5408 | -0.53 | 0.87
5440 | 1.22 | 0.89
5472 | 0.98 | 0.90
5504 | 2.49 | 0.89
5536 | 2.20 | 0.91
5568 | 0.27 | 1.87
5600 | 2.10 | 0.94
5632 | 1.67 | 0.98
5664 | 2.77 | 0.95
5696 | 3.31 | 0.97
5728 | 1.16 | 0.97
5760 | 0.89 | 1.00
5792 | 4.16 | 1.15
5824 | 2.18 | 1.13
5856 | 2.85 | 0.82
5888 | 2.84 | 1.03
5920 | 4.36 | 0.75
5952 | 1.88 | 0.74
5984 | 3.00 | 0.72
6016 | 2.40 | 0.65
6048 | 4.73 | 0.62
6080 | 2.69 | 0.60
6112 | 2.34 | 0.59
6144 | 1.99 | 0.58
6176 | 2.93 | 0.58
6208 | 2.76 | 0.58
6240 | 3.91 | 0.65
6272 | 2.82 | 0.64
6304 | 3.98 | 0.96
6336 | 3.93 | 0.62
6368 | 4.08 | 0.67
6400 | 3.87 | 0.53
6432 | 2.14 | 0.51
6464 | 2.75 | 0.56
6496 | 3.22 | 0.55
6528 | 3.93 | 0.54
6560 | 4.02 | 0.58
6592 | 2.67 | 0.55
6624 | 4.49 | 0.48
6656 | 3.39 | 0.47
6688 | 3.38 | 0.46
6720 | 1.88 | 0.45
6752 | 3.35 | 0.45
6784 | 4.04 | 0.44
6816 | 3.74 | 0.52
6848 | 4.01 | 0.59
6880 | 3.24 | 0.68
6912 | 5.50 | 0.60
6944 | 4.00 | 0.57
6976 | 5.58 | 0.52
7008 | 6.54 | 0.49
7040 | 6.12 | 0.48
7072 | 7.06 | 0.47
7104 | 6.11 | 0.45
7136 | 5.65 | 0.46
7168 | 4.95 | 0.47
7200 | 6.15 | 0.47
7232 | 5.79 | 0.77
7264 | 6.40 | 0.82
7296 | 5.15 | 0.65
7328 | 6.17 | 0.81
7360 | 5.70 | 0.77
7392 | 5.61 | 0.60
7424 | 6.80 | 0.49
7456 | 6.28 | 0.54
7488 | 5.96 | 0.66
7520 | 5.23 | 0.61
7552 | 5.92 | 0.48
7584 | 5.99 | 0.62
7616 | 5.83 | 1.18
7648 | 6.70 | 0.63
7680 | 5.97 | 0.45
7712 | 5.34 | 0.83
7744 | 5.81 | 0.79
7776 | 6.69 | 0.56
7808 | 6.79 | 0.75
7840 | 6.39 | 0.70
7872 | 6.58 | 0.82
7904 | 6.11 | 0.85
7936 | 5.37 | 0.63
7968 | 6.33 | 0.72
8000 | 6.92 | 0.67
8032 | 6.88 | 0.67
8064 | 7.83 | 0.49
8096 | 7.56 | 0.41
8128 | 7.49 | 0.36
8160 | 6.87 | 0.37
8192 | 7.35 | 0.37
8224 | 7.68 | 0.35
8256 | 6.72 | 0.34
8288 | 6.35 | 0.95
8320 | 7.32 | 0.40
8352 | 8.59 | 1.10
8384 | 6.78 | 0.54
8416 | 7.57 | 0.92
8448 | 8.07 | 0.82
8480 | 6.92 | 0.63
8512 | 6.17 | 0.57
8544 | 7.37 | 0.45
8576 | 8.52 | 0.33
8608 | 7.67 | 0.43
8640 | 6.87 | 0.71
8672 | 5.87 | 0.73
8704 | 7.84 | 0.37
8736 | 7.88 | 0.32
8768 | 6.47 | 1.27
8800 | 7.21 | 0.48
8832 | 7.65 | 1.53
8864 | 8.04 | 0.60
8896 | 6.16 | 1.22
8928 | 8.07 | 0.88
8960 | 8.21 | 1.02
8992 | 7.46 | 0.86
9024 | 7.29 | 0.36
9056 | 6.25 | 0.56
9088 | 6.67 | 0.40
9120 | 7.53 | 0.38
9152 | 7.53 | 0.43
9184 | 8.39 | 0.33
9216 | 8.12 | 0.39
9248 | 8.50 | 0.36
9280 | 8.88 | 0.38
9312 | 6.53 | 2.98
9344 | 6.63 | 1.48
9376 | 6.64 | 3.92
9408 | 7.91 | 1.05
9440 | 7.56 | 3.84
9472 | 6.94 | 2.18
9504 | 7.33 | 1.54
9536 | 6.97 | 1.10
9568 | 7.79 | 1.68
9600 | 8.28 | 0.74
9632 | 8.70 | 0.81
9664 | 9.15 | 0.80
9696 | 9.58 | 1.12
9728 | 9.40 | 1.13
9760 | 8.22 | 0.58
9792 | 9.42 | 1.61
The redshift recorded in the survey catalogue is 0.75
